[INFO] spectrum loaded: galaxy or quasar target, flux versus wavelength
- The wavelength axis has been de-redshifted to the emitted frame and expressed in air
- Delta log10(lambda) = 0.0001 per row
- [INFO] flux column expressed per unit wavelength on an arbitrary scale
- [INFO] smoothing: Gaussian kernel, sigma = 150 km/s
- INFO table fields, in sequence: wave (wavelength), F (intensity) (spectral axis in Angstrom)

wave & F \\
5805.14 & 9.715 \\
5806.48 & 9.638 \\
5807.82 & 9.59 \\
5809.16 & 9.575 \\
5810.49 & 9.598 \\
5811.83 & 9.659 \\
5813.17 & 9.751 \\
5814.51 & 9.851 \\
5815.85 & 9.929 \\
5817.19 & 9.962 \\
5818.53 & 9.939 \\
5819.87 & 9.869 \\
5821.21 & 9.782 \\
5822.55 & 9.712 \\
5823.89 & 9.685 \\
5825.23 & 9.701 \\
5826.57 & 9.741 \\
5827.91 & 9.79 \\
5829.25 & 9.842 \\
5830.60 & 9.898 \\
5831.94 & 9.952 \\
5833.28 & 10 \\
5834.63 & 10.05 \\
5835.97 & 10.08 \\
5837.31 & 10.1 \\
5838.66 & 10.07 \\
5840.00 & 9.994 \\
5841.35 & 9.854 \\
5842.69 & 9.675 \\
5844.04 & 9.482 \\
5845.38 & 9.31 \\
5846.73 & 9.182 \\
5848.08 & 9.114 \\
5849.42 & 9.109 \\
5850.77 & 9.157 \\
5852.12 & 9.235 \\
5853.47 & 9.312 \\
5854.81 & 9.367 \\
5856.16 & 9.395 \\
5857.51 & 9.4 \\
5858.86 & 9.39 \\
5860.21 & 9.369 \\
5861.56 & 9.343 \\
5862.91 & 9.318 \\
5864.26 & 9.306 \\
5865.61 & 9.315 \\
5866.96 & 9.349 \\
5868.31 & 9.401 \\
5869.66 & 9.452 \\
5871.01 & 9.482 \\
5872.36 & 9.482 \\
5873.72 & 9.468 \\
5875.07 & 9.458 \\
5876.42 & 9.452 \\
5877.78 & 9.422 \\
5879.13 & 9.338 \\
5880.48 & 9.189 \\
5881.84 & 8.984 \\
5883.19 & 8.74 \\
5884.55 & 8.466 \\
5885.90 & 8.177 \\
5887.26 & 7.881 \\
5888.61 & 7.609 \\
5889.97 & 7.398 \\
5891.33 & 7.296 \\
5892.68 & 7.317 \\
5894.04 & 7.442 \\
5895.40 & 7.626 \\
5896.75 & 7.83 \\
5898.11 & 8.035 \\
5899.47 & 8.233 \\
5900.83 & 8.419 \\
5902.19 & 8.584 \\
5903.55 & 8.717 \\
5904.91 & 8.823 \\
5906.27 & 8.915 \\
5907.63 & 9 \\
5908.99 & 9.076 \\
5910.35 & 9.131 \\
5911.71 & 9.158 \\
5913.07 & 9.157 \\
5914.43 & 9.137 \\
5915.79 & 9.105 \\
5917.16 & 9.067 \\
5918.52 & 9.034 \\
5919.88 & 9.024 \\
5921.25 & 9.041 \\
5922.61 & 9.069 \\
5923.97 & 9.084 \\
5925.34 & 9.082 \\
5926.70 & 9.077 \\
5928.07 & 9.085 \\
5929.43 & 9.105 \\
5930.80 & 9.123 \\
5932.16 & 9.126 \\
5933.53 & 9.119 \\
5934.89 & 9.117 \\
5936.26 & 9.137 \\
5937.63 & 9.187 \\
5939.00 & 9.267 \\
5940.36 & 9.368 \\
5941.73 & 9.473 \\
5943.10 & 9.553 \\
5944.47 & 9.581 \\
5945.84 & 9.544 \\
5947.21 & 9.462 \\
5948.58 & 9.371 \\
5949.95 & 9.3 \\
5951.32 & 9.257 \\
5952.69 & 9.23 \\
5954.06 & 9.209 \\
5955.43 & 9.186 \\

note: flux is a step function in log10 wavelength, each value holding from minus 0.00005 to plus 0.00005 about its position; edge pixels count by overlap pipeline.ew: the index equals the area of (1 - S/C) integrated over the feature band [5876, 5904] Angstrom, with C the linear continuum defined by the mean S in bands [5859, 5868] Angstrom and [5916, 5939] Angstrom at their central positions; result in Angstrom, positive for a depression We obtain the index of 2.91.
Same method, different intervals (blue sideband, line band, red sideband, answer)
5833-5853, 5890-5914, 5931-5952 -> 2.7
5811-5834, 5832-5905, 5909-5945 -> 3.9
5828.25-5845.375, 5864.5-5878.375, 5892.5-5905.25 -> -0.8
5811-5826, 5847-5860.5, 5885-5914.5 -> -0.2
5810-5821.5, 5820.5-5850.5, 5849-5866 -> -0.5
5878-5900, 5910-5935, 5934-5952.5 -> -0.6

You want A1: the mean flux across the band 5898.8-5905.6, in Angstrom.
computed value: 8.55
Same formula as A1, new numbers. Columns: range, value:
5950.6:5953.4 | 9.25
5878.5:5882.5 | 9.16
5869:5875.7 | 9.47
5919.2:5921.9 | 9.01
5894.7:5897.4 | 7.74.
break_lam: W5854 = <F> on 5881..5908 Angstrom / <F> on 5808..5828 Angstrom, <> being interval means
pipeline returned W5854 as 0.84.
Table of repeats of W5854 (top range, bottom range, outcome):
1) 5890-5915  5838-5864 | 0.89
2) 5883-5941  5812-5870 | 0.90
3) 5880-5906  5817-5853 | 0.84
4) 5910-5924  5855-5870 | 0.97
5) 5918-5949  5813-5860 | 0.95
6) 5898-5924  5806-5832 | 0.91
